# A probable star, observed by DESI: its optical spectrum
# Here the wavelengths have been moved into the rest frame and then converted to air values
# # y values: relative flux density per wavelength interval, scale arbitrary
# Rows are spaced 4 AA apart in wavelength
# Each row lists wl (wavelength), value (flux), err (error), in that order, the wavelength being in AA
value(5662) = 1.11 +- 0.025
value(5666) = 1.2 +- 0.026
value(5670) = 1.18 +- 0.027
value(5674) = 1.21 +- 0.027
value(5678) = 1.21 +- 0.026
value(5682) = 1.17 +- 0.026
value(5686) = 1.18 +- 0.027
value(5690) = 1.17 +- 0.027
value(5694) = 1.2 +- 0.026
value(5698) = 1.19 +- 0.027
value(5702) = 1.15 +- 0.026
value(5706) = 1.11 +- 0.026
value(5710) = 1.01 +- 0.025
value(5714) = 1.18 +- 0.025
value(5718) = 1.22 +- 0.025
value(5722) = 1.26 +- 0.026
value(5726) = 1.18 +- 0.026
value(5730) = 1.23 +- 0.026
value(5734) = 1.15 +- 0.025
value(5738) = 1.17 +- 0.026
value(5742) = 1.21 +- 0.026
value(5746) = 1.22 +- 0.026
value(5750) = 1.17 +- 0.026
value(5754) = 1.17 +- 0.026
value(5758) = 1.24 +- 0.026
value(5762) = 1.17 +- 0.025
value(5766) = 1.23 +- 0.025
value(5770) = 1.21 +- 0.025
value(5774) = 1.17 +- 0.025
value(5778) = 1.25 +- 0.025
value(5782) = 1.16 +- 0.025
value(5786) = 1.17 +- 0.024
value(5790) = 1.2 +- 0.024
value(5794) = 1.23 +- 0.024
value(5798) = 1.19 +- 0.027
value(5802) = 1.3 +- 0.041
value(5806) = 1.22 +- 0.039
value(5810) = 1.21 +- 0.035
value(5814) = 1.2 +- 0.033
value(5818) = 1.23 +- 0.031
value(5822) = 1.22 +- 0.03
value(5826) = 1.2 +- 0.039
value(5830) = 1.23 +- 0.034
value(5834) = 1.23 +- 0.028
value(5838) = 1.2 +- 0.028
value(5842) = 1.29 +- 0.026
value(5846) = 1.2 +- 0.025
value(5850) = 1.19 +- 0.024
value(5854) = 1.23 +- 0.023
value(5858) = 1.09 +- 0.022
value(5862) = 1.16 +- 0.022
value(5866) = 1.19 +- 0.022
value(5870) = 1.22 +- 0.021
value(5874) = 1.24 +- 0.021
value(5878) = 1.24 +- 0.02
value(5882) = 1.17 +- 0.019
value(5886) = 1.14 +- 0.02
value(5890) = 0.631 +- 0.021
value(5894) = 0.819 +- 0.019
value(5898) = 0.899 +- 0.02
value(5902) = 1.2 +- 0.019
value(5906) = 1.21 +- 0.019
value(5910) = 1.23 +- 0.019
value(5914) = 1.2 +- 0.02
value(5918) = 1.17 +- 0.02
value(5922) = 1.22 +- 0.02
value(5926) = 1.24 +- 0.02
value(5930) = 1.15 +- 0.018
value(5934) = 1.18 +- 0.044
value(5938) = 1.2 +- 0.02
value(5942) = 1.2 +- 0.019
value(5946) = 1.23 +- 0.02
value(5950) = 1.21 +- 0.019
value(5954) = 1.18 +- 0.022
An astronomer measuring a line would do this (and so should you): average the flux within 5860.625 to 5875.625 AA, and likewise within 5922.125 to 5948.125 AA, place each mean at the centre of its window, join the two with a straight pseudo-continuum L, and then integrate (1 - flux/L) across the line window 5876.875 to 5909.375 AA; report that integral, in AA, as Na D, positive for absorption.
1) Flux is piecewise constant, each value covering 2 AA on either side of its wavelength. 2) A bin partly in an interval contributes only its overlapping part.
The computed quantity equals 4.4 AA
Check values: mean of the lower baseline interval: 1.2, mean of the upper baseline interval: 1.2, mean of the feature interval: 1.04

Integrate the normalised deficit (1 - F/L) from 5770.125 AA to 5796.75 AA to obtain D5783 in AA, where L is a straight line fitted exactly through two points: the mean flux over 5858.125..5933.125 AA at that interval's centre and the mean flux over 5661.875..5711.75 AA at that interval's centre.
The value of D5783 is -1.2 AA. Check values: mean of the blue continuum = 1.16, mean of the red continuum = 1.13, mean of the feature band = 1.2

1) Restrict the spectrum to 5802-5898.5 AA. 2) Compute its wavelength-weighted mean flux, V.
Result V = 1.16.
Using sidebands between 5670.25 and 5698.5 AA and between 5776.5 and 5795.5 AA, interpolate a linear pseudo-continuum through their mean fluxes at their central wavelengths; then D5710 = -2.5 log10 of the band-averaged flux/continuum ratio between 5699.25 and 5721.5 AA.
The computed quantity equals 0.044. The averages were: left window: 1.19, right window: 1.2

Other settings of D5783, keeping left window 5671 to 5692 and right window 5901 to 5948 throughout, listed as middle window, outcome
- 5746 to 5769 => -0.1 AA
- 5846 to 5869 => 0.4 AA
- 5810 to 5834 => -0.4 AA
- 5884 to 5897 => 3.6 AA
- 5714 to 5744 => -0.3 AA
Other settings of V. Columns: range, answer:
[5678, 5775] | 1.18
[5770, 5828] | 1.21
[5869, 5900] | 1.04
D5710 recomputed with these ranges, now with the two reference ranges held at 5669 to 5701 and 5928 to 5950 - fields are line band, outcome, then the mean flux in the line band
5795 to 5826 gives -0.029 mag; 1.22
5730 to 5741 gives 0.011 mag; 1.18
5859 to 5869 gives 0.019 mag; 1.17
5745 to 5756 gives 0.005 mag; 1.18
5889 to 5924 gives 0.111 mag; 1.08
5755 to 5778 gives -0.015 mag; 1.21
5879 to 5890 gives 0.120 mag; 1.07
